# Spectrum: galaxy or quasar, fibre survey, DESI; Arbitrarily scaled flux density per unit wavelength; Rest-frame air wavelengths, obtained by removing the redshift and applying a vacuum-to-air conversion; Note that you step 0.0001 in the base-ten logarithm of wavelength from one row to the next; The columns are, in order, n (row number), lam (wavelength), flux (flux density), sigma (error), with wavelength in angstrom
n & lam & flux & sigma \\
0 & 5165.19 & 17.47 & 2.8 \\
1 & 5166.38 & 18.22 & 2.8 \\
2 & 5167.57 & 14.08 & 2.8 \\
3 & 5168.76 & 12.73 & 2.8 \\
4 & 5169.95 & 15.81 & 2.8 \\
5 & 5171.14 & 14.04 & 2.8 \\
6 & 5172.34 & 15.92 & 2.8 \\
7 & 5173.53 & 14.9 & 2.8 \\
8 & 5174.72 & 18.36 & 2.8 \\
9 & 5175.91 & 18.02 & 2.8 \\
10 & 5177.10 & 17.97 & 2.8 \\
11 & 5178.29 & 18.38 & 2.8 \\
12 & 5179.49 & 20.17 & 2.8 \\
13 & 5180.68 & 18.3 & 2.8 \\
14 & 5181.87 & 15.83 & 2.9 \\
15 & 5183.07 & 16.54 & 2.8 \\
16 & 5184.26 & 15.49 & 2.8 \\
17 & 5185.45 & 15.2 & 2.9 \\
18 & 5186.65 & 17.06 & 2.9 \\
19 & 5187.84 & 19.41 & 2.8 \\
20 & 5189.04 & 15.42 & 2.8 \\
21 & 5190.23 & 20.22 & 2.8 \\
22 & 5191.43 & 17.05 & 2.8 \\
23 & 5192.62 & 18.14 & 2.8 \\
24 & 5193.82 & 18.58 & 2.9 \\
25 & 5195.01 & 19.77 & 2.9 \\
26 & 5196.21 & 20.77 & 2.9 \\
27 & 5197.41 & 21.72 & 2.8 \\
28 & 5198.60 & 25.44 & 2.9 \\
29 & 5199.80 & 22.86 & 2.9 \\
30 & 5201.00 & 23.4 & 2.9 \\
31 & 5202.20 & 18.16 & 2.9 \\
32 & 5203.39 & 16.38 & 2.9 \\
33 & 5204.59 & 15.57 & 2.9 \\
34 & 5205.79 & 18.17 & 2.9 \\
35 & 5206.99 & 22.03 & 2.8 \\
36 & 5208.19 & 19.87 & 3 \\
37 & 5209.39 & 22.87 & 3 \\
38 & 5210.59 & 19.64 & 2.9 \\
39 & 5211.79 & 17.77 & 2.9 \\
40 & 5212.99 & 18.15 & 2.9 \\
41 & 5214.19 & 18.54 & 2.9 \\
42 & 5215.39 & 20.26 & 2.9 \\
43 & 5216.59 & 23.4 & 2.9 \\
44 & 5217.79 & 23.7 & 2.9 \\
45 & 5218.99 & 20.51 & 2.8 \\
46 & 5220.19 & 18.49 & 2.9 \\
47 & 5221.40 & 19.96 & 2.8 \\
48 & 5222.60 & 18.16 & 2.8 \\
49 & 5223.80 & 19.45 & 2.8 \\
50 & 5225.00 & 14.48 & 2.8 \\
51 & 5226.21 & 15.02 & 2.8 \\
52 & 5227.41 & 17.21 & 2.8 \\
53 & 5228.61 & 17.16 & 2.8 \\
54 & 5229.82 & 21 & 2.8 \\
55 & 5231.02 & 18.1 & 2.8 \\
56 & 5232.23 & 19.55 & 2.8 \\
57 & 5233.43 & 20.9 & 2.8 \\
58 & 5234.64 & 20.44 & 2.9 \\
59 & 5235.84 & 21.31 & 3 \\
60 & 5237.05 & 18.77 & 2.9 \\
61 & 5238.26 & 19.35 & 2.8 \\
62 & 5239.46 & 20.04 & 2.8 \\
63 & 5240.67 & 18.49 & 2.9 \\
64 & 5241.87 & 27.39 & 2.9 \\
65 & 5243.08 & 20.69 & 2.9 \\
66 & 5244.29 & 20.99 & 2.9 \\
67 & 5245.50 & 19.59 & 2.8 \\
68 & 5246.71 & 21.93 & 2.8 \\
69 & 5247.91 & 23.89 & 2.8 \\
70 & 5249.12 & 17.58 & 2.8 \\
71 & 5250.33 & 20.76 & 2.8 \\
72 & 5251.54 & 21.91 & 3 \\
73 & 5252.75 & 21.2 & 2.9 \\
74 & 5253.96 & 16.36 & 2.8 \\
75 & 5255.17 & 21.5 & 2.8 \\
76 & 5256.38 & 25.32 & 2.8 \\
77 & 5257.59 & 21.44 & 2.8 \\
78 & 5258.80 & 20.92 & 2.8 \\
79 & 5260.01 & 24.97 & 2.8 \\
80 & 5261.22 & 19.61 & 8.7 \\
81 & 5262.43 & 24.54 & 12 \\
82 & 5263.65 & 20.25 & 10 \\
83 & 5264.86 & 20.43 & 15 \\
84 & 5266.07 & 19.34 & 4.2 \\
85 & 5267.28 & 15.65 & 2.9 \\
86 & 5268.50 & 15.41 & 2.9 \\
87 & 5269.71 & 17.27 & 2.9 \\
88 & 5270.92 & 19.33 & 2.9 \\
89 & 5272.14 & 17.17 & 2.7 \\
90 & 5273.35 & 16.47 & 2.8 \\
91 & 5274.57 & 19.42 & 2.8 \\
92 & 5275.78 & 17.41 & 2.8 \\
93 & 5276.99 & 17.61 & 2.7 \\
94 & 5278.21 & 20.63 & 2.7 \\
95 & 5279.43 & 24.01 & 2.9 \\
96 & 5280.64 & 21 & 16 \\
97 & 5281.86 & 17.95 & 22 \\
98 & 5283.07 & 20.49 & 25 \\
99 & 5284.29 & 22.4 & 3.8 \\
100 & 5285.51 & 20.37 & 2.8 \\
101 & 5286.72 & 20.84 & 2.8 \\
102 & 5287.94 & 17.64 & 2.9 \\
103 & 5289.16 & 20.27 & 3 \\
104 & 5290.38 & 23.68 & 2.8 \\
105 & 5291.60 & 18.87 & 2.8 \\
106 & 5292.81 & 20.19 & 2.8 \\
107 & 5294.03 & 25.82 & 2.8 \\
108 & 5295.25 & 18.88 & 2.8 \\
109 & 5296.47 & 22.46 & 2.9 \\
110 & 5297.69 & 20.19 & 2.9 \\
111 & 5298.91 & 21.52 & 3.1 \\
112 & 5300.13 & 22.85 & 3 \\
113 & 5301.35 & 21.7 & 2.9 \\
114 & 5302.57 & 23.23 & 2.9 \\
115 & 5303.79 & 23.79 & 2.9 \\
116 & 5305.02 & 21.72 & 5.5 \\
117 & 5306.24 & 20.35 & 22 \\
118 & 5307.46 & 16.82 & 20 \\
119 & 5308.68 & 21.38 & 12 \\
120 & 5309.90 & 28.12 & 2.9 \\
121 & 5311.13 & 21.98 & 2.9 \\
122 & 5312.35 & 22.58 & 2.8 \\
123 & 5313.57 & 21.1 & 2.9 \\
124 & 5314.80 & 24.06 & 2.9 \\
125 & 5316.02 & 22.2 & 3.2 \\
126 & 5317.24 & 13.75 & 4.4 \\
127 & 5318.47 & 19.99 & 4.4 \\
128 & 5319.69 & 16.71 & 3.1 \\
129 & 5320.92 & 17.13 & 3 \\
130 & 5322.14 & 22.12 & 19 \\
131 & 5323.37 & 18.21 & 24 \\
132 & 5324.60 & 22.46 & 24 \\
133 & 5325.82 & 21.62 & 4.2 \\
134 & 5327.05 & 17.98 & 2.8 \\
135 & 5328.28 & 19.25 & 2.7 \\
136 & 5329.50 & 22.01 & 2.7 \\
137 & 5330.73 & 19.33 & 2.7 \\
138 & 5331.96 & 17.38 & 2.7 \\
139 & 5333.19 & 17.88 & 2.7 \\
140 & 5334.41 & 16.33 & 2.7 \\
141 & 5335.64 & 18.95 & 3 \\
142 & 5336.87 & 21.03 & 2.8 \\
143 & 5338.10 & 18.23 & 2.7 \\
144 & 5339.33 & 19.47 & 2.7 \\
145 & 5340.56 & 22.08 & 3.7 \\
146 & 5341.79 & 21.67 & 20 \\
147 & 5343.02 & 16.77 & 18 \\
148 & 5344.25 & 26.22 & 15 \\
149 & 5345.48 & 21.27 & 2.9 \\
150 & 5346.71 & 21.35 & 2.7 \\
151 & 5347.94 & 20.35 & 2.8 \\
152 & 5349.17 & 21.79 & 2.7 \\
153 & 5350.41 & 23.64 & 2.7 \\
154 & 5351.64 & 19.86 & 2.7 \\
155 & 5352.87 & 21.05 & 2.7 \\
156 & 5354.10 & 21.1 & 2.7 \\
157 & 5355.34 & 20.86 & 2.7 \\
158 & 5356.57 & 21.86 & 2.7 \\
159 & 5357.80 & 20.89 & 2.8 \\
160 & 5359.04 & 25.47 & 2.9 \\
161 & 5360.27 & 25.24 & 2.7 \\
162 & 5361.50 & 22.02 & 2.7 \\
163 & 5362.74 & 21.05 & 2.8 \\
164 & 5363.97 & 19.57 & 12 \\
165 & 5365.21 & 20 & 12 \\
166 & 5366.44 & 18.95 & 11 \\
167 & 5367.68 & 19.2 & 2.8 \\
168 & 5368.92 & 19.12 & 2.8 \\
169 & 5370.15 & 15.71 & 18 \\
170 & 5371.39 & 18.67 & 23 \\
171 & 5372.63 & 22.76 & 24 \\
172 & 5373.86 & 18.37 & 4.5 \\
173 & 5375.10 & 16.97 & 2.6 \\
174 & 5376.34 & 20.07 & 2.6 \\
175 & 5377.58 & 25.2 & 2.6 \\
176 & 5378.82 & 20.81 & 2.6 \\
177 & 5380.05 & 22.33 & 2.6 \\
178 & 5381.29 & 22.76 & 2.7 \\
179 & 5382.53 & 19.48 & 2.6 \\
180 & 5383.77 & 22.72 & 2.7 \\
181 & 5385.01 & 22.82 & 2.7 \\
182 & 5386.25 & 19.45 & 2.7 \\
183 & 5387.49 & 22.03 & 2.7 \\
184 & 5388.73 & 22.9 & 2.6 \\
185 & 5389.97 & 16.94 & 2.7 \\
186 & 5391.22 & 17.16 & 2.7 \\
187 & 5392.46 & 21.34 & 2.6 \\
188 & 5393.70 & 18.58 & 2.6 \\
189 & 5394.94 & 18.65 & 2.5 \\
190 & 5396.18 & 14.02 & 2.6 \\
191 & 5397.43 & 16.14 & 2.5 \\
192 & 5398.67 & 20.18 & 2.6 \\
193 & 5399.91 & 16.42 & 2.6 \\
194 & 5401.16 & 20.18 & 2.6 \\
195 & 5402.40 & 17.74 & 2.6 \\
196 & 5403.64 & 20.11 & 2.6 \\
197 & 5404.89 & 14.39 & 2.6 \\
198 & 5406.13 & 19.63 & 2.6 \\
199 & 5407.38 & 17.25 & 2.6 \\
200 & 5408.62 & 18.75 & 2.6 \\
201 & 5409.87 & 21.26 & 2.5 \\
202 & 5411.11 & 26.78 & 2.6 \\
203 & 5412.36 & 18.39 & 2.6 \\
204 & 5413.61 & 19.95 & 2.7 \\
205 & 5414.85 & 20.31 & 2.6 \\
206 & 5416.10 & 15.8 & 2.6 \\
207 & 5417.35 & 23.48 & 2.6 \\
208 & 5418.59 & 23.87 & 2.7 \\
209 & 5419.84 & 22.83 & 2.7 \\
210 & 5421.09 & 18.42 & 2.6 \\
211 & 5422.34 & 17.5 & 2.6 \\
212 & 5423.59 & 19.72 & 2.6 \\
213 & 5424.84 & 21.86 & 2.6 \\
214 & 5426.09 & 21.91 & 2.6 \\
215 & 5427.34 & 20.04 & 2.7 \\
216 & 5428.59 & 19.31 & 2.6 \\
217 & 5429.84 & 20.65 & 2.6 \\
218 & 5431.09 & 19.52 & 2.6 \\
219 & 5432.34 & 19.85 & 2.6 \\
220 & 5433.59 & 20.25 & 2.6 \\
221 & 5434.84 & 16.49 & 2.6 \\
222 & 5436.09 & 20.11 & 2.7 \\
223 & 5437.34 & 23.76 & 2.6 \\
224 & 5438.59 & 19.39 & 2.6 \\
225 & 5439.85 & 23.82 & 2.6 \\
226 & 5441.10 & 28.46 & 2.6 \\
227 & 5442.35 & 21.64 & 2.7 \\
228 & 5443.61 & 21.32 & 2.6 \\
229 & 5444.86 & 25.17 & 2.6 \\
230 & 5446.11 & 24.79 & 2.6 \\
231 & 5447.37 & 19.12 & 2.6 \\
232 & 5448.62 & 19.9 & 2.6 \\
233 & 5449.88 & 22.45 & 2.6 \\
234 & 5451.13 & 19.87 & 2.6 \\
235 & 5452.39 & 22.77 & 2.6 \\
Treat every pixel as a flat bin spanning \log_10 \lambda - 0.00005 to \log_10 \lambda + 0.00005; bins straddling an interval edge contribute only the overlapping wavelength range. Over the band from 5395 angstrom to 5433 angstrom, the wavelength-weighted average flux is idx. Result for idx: 19.5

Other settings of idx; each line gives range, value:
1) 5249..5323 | 20.5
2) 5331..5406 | 20.1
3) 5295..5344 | 20.4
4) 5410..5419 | 21.2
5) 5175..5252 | 19.4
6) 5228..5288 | 20.2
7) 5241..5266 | 21.5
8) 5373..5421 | 19.9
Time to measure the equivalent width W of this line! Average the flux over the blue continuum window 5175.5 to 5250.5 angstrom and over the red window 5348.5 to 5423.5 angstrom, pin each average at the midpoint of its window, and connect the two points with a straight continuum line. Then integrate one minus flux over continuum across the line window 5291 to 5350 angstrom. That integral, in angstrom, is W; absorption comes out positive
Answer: -2.3 angstrom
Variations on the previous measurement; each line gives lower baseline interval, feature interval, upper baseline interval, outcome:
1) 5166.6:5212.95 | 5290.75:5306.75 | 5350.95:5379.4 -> -1.60 angstrom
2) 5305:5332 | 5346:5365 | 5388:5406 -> -2.27 angstrom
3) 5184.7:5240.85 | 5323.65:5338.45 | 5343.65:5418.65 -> 0.48 angstrom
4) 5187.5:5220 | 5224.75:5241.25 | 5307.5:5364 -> 1.07 angstrom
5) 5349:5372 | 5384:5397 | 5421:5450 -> 0.92 angstrom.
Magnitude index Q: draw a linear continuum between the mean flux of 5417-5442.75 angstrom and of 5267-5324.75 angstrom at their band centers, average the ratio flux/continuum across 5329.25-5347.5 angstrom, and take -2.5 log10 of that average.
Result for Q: 0.03 mag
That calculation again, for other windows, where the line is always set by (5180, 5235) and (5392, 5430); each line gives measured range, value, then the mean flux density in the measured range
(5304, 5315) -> -0.14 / 22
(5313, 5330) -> -0.03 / 19.9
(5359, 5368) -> -0.10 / 21.3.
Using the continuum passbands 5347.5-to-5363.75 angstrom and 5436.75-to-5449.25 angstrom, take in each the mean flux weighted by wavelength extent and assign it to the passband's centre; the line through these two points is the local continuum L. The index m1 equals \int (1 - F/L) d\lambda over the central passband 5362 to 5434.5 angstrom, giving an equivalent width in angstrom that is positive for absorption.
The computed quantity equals 8.1 angstrom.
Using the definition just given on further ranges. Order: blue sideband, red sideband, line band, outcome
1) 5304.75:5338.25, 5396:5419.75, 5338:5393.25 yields -3.2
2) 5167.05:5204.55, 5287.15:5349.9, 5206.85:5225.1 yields -1.4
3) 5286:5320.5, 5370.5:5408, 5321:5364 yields -0.7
